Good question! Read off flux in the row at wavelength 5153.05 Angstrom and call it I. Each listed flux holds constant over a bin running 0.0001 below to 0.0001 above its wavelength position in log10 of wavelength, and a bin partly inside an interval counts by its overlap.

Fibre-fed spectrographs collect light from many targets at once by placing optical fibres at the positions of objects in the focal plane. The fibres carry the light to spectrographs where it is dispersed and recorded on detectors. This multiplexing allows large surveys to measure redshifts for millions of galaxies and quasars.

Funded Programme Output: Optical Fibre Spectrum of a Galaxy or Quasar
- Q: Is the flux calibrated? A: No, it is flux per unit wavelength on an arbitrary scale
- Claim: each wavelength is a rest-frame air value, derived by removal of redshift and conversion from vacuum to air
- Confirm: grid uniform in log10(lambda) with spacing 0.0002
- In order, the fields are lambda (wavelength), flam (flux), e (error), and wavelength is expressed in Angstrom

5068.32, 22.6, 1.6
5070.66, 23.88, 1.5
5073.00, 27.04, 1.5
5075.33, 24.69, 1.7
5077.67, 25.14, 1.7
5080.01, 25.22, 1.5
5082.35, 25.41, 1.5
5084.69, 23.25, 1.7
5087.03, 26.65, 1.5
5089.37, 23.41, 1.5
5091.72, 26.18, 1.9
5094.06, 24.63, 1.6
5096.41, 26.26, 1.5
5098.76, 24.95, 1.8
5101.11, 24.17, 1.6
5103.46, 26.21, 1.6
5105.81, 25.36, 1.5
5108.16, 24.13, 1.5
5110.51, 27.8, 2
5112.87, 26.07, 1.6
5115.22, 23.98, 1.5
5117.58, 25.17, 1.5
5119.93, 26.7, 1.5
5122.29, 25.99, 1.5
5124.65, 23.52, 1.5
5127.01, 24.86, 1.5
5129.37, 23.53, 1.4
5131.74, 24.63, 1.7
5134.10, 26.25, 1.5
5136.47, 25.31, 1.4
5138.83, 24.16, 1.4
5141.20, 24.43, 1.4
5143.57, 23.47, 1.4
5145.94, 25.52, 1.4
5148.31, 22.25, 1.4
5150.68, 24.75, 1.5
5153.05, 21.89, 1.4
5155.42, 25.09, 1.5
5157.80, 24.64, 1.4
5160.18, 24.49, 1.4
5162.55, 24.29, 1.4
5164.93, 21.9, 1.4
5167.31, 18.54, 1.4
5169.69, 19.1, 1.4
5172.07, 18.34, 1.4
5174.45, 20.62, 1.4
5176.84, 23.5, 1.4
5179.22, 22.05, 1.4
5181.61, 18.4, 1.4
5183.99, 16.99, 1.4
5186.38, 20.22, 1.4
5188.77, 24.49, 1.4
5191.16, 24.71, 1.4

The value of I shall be 21.89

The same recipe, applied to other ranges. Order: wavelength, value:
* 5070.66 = 23.88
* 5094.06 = 24.63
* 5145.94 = 25.52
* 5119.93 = 26.7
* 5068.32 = 22.6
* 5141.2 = 24.43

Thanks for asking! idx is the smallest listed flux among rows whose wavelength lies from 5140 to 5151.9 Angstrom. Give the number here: 22.25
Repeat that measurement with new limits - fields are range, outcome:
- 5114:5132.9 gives 23.52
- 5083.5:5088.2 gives 23.25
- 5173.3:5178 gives 20.62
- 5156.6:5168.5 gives 18.54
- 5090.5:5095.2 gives 24.63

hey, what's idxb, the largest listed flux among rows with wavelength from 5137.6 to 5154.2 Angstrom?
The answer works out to 25.52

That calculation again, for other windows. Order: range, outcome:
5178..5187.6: 22.05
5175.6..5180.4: 23.5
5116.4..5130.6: 26.7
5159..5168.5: 24.49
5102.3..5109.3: 26.21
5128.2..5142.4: 26.25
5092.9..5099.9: 26.26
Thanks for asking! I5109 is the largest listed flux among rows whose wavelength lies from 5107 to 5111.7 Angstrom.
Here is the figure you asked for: 27.8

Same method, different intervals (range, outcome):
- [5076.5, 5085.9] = 25.41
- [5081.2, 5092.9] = 26.65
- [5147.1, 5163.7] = 25.09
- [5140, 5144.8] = 24.43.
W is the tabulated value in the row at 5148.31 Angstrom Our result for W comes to 22.25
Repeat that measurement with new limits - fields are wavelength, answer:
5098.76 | 24.95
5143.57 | 23.47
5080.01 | 25.22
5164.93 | 21.9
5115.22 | 23.98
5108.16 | 24.13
